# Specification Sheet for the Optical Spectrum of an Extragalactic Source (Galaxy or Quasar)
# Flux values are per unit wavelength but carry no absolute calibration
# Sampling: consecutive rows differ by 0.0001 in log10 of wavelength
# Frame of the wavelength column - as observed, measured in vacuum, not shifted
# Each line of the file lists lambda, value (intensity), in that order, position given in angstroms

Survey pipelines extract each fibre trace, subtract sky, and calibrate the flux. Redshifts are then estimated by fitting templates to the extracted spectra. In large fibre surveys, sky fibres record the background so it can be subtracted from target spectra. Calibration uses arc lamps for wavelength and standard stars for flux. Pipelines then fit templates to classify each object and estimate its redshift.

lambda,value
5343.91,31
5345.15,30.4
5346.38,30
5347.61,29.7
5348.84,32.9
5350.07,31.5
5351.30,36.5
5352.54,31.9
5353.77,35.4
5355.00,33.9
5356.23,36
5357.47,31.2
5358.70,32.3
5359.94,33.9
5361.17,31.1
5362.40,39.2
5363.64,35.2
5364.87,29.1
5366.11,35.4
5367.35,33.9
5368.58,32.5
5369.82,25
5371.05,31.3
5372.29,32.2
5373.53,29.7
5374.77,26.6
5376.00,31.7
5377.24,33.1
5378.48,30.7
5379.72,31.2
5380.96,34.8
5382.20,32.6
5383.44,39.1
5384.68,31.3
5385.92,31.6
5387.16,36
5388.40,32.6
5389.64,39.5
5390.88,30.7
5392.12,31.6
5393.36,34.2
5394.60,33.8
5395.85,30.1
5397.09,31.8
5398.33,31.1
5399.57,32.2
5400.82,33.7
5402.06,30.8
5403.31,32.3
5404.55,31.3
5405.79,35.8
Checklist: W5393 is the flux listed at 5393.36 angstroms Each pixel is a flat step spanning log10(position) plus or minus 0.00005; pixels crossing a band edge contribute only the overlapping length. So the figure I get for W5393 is 34.2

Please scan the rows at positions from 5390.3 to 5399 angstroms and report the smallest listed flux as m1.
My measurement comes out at 30.1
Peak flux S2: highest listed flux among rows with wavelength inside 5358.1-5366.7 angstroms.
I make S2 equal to 39.2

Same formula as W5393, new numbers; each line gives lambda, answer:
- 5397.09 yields 31.8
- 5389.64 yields 39.5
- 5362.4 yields 39.2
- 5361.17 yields 31.1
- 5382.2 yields 32.6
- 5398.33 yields 31.1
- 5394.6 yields 33.8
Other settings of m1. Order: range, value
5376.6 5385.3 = 30.7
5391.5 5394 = 31.6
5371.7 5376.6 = 26.6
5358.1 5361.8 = 31.1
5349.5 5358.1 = 31.2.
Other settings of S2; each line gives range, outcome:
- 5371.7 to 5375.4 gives 32.2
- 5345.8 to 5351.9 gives 36.5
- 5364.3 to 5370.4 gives 35.4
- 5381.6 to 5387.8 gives 39.1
